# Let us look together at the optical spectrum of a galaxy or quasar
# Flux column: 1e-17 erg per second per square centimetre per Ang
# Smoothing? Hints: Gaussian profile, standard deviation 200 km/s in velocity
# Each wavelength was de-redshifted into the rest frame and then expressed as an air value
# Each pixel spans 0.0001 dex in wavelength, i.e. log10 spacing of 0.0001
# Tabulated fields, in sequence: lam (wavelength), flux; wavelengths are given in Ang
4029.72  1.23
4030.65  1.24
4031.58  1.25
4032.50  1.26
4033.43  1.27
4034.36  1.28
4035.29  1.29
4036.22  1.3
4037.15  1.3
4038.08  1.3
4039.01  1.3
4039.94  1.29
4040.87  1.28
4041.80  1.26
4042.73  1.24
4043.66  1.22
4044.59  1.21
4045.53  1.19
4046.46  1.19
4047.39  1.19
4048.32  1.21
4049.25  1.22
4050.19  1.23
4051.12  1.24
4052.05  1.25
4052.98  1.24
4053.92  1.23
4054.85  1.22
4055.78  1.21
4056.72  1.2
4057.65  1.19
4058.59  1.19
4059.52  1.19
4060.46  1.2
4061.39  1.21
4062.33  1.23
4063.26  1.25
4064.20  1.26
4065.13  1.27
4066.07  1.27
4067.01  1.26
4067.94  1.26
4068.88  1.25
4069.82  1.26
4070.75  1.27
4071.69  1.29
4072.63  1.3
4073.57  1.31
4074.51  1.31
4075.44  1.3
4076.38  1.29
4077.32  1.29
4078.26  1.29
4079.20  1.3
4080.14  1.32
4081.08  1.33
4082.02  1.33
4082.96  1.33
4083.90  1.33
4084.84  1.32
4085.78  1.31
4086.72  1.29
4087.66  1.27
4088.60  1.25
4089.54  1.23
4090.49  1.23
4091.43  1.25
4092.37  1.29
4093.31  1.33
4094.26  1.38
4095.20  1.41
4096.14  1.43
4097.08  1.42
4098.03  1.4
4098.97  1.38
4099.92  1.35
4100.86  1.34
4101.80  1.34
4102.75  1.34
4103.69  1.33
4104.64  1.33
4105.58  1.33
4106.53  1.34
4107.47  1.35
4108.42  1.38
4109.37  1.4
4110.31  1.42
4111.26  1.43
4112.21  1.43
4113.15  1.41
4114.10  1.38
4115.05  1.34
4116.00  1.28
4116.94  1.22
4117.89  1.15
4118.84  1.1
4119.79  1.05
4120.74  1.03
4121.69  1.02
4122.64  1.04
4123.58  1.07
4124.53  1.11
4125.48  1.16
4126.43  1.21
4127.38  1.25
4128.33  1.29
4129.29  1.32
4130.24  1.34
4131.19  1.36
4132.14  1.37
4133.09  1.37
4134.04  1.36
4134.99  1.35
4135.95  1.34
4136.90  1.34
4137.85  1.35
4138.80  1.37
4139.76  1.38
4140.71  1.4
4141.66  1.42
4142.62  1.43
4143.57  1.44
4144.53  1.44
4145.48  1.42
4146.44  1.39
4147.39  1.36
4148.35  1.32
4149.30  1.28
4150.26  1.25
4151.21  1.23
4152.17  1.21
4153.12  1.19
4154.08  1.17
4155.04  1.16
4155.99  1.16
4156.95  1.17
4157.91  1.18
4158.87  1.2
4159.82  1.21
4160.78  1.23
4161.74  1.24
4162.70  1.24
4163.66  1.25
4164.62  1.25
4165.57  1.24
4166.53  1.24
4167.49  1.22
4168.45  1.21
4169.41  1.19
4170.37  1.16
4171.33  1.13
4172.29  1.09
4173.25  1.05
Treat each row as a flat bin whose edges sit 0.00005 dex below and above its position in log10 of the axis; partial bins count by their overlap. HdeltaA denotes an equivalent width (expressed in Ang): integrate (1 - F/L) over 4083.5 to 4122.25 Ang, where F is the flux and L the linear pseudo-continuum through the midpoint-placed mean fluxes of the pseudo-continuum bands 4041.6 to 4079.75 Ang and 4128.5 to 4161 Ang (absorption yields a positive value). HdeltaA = -0.9 Ang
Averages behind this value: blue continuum 1.24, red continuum 1.31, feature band 1.31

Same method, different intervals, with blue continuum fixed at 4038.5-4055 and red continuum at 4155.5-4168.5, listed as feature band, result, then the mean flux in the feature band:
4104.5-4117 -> -1.43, 1.37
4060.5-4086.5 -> -1.16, 1.29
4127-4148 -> -2.52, 1.37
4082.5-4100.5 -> -1.44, 1.33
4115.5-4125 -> 0.90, 1.11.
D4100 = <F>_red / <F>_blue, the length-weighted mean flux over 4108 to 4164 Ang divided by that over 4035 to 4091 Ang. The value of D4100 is 1.0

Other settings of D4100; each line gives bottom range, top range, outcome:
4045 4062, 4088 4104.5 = 1.10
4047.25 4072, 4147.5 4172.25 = 0.98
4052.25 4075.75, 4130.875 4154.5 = 1.08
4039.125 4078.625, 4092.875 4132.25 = 1.04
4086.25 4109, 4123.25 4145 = 0.99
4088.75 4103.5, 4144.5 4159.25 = 0.94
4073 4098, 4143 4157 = 0.98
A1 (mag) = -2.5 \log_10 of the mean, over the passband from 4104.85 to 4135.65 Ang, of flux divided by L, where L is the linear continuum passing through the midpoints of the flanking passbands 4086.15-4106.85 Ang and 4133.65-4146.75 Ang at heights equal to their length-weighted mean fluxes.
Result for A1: 0.07 mag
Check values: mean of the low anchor 1.33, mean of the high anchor 1.39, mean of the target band 1.27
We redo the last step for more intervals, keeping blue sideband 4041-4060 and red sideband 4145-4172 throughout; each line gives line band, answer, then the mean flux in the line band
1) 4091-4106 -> -0.11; 1.35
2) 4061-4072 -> -0.03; 1.26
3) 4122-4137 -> -0.03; 1.26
